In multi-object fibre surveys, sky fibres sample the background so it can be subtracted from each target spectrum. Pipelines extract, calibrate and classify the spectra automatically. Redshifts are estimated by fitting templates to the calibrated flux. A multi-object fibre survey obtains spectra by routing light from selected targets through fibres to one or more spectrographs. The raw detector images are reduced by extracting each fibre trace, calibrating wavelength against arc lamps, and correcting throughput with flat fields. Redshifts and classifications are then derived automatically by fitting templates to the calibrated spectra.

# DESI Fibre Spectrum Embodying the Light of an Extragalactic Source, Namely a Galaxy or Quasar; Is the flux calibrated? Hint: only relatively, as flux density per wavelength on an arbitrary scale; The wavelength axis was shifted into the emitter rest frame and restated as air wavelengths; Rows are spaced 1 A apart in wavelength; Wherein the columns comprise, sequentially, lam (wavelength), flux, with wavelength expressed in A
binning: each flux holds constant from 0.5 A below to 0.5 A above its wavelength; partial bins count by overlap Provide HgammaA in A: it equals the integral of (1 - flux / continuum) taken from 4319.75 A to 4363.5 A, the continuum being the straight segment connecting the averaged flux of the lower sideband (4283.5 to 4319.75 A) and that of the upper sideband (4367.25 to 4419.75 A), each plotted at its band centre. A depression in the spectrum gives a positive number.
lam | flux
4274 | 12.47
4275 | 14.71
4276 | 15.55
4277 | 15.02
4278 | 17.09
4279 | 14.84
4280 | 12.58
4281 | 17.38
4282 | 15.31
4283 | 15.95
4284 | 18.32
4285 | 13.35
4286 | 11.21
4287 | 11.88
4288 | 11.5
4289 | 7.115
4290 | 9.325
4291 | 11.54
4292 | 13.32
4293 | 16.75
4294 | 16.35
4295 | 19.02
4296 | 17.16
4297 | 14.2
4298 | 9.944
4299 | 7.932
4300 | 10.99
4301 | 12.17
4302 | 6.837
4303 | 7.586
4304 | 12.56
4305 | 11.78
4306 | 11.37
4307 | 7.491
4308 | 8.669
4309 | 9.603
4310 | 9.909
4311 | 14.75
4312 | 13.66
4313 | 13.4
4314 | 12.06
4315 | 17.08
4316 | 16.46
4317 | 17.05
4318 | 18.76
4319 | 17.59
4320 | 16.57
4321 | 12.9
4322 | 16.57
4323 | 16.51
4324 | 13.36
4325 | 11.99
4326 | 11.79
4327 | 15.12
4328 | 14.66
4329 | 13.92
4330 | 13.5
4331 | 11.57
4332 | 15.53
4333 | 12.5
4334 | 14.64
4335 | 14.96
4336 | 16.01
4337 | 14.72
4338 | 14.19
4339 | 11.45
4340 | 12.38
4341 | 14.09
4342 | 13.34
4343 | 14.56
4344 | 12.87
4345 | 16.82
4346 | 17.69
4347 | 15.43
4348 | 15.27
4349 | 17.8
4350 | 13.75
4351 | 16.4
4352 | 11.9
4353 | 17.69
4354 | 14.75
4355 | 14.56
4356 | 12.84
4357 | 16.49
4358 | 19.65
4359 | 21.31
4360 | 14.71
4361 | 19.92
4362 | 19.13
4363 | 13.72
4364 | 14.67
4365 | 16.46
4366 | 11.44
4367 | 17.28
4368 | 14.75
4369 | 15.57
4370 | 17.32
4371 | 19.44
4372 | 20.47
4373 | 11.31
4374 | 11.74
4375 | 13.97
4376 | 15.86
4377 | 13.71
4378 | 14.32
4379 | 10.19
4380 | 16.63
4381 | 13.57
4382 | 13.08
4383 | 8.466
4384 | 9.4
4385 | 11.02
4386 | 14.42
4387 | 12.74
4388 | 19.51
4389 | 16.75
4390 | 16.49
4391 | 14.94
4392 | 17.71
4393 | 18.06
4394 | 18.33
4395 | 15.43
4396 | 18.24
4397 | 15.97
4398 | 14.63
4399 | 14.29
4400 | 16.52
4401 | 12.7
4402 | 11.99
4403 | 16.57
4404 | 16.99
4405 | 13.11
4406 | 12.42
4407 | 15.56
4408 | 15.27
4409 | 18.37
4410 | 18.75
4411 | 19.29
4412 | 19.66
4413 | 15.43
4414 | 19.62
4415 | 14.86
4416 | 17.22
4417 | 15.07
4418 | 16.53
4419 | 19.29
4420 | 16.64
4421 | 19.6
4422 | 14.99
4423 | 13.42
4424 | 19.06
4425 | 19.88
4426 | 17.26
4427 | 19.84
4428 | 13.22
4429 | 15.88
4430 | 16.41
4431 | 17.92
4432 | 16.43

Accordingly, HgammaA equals -3.2 A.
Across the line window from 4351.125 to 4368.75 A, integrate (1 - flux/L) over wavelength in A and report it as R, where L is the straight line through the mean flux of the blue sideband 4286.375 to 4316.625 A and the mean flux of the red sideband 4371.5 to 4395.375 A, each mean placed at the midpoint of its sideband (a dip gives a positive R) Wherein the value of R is -2.7 A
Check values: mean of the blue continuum 12.1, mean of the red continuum 14.5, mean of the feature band 16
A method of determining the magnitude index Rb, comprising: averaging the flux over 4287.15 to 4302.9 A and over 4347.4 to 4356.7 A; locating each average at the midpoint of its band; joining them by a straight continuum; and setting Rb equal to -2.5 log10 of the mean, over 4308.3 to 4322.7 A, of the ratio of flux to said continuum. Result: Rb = -0.11 mag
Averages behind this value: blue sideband 12.1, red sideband 15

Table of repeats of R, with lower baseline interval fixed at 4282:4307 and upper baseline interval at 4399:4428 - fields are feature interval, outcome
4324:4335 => 0.0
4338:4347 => -0.1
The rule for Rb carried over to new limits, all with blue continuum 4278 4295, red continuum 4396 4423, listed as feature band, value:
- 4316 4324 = -0.13 mag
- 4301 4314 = 0.30 mag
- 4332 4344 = 0.07 mag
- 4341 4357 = 0.00 mag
